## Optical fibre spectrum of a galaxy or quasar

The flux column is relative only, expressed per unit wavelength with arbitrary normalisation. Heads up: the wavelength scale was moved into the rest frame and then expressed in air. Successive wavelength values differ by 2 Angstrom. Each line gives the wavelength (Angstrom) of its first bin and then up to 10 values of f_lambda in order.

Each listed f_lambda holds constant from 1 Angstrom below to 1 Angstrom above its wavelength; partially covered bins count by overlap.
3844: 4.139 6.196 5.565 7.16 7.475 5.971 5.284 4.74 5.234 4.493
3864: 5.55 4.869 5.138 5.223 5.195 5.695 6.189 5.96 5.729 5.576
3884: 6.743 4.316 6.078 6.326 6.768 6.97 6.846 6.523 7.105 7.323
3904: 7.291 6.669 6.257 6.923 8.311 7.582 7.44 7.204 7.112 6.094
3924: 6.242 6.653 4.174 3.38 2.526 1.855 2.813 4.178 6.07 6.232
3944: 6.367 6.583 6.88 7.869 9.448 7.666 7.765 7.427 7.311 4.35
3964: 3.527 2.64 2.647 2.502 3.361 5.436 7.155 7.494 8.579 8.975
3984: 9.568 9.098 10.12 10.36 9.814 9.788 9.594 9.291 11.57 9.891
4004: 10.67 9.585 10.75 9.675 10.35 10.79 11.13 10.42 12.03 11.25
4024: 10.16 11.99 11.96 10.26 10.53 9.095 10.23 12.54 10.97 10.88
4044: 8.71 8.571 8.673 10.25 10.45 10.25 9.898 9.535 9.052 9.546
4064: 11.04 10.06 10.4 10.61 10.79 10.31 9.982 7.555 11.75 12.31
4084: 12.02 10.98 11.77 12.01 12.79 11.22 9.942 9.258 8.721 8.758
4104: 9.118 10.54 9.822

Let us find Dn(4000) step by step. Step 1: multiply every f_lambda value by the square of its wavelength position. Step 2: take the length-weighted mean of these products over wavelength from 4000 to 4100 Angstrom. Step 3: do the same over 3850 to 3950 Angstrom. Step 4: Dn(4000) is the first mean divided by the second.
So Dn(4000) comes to 1.92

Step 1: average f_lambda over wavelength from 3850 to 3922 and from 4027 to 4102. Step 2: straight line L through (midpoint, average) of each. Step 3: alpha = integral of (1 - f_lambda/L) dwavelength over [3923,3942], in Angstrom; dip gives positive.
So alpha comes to 7.8 Angstrom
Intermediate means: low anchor 6.24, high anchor 10.4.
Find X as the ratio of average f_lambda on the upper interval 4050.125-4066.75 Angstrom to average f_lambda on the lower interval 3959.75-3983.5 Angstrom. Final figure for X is 1.9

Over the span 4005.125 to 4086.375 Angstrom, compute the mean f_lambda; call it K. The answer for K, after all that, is 10.4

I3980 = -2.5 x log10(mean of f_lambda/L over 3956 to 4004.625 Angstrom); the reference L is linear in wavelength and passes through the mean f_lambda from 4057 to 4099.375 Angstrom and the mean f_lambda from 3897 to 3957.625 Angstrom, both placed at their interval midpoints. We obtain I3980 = 0.053 mag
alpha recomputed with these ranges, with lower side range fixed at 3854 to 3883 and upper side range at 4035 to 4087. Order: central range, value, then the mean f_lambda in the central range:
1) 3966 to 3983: 5.3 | 5.58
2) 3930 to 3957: 5.8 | 5.77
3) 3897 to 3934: 1.5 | 6.26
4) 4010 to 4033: -4.1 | 10.9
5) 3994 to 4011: -2.6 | 10.1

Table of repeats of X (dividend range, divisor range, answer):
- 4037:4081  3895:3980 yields 1.69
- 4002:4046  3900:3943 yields 1.81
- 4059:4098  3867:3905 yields 1.74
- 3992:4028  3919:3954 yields 1.88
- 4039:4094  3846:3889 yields 1.85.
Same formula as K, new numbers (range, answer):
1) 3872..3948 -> 6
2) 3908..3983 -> 5.92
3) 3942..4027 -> 8.35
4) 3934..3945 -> 4.83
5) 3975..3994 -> 9.06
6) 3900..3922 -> 7.16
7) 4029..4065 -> 10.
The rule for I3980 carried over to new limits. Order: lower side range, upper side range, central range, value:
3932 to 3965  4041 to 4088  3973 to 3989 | -0.164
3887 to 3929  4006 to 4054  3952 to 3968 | 0.380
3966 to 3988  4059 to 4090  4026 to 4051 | -0.141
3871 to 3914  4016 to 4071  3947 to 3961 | 0.037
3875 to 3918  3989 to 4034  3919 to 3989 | 0.391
